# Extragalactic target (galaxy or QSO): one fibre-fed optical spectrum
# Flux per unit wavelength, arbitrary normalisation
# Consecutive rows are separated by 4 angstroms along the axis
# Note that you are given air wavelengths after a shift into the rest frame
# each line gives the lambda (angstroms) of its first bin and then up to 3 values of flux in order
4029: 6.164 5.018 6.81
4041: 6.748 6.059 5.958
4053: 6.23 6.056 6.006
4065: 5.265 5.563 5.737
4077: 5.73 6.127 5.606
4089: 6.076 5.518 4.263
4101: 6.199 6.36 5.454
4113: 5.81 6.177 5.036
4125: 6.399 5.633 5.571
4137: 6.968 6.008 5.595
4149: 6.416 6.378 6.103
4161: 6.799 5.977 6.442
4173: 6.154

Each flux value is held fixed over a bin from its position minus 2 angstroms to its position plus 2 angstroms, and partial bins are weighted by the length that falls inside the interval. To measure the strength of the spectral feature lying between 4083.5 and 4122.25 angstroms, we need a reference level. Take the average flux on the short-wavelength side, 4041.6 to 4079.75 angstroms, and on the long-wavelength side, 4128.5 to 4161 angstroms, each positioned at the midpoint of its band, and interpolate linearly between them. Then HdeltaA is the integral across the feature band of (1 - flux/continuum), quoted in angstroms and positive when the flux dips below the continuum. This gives 2.3 angstroms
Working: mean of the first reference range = 5.88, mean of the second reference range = 6.15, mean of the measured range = 5.66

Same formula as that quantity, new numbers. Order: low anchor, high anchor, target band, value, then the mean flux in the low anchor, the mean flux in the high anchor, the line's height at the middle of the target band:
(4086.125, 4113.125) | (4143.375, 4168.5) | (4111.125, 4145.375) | 0.1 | 5.66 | 6.23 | 5.95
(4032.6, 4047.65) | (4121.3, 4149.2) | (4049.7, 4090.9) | 2.3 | 6.27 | 6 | 6.18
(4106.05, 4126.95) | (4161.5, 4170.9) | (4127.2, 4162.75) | -0.4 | 5.8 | 6.3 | 6.09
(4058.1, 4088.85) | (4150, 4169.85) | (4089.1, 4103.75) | 1.1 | 5.75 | 6.34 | 5.91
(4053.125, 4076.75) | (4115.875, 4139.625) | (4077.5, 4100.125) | 1.1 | 5.77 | 5.96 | 5.84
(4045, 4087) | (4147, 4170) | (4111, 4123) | 0.9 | 5.84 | 6.35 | 6.12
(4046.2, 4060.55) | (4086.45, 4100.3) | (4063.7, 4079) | 0.5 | 6.07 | 5.38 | 5.76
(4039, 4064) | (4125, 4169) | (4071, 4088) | 0.9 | 6.14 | 6.17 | 6.15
